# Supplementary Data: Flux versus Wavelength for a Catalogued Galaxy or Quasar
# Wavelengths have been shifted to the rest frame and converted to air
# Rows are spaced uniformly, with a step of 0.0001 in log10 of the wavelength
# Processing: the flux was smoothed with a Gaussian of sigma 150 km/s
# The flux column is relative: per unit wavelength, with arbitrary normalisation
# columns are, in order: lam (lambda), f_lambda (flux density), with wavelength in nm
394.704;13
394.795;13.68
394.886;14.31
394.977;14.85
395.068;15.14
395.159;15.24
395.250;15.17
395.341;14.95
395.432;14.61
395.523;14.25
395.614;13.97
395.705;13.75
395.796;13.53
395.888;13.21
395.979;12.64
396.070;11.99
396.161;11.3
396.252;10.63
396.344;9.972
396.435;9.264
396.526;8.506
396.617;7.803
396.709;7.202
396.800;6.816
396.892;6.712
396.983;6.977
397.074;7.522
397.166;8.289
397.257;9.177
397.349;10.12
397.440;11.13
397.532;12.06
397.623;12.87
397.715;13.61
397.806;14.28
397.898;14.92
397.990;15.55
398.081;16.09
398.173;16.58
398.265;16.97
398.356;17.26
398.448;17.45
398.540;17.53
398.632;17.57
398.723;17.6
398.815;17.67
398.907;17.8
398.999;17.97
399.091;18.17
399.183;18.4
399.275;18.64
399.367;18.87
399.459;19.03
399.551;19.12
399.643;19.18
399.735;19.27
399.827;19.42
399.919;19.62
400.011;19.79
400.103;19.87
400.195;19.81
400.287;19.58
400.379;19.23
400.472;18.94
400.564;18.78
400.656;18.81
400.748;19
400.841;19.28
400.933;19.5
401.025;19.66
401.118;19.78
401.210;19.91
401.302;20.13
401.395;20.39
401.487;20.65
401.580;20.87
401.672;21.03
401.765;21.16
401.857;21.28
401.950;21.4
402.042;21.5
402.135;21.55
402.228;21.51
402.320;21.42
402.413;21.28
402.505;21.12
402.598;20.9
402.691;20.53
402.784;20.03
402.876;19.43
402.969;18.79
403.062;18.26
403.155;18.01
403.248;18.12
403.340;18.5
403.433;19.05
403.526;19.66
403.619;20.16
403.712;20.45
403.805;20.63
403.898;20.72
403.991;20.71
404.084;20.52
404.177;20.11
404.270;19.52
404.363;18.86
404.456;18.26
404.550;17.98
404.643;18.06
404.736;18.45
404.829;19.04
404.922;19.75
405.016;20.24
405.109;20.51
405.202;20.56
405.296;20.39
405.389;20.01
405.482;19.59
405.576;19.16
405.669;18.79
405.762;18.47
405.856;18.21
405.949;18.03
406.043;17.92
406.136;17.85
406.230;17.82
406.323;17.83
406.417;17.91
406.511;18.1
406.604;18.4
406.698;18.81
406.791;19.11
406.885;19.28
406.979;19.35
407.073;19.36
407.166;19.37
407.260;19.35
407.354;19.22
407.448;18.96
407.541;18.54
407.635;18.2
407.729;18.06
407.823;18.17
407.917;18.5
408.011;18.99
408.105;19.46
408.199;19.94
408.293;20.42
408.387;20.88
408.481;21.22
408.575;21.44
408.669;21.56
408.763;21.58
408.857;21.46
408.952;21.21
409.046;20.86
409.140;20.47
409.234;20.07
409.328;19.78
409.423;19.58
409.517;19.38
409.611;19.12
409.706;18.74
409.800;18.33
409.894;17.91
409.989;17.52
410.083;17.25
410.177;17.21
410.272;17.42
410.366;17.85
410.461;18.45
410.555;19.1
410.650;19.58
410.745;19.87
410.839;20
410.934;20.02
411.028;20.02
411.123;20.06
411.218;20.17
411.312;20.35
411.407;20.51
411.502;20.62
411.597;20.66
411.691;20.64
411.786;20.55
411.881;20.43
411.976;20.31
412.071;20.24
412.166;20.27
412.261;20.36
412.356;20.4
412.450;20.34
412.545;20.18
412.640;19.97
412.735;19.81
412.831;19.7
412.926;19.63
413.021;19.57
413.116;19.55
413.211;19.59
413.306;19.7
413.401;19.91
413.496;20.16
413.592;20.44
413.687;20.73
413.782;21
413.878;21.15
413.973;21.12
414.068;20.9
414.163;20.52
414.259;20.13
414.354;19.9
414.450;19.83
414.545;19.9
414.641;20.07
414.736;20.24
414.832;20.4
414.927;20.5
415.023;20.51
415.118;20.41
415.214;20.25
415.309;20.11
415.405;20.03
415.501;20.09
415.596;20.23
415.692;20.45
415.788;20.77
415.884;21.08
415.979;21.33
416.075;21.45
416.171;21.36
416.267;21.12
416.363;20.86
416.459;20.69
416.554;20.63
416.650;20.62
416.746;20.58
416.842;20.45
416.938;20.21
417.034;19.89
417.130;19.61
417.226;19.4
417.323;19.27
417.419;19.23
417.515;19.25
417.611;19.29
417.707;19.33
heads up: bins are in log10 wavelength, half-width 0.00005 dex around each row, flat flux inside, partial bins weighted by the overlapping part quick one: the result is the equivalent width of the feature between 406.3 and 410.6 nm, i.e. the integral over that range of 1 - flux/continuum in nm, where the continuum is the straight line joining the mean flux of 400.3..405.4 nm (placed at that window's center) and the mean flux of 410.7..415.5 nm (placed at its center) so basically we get 0.18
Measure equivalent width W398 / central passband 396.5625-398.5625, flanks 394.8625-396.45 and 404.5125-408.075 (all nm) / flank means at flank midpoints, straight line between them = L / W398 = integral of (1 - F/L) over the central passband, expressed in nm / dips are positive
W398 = 0.326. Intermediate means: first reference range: 13.3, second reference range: 18.9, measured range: 12.1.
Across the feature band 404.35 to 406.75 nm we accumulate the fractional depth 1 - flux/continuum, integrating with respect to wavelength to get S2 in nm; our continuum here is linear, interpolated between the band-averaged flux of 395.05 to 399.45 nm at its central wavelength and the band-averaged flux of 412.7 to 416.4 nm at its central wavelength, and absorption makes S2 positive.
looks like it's -0.29 nm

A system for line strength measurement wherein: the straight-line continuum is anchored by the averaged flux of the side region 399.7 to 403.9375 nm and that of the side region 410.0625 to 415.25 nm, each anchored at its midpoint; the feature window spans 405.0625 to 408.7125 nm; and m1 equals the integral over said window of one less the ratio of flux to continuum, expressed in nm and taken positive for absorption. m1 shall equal 0.15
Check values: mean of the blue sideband 20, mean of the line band 19.2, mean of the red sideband 20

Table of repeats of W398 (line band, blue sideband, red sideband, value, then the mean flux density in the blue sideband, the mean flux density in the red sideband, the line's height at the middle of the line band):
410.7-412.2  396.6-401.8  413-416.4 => -0.052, 16.6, 20.4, 19.6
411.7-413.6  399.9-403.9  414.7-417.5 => 0.022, 20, 20.4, 20.3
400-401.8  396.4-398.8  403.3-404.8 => -0.426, 12.4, 19.5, 16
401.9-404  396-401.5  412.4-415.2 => -0.403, 15.6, 20.2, 16.9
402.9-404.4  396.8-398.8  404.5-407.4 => -0.188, 13.3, 18.9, 17.3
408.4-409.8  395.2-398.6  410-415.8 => -0.173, 12.3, 20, 18.2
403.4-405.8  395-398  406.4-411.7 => -0.428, 11.6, 19.4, 16.7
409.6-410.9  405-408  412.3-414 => 0.076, 18.9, 20.2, 19.6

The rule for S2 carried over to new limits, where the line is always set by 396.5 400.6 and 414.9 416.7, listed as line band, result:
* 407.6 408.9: -0.12 nm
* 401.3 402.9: -0.44 nm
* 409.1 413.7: -0.08 nm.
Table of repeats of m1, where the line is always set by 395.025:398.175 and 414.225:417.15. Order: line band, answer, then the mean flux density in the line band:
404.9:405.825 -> -0.23 nm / 19.7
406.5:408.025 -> -0.20 nm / 18.8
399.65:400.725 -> -0.47 nm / 19.4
